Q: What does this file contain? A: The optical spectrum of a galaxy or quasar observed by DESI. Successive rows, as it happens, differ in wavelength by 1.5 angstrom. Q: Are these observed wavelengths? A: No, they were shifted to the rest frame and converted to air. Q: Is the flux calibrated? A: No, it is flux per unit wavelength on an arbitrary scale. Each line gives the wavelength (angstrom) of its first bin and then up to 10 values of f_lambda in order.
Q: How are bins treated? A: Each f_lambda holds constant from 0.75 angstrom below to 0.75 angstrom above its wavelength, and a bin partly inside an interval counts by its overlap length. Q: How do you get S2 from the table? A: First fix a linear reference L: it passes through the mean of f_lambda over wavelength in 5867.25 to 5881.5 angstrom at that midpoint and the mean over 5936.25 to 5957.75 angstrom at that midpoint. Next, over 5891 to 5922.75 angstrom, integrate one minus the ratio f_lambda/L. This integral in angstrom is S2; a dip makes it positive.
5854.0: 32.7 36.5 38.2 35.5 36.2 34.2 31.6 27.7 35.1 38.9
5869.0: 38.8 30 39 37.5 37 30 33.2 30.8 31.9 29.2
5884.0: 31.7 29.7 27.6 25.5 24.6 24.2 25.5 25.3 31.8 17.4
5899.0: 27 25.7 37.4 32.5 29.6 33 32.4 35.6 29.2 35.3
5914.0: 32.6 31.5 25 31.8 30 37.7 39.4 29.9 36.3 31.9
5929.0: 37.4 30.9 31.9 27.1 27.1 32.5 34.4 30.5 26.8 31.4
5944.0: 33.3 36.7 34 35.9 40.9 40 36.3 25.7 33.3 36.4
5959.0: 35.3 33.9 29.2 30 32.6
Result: 3.75 angstrom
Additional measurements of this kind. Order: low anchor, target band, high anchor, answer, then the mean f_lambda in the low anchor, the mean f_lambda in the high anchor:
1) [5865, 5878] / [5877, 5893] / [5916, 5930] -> 2.8 angstrom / 35.5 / 33.2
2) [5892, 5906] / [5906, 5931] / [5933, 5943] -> -3.4 angstrom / 28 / 30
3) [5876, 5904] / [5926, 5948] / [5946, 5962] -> 0.8 angstrom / 28.4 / 34.9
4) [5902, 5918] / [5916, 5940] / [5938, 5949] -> 0.2 angstrom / 31.9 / 32.7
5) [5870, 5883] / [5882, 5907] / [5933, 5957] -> 3.9 angstrom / 33.3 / 33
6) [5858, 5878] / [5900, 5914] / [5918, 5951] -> 0.6 angstrom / 34.7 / 33.1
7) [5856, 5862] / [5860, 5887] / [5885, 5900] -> -1.4 angstrom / 36.1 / 25.8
